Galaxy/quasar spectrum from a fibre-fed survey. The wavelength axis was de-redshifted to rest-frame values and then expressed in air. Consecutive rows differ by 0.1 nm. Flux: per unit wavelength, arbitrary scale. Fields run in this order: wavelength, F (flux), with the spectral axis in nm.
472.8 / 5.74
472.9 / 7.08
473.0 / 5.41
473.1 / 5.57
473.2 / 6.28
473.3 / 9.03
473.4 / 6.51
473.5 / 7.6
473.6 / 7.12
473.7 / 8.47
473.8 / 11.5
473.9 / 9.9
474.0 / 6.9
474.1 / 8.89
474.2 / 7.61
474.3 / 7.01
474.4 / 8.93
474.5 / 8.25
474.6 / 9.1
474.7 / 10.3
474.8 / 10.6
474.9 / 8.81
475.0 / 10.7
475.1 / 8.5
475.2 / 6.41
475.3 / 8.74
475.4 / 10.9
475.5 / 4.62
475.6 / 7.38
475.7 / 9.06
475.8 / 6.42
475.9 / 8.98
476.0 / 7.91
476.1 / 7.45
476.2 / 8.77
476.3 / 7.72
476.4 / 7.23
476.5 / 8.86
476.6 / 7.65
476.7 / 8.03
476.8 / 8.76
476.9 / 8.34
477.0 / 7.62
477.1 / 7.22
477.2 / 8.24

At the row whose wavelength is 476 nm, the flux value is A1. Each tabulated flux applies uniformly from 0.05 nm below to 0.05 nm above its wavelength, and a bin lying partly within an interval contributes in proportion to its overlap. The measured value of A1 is 7.91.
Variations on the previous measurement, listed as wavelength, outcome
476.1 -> 7.45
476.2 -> 8.77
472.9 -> 7.08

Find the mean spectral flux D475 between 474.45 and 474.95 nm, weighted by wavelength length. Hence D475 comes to 9.41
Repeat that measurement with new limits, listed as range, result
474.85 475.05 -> 9.75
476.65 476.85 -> 8.4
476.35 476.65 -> 7.91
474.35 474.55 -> 8.59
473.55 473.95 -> 9.25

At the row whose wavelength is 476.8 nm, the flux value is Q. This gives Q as 8.76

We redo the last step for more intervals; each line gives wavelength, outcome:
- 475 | 10.7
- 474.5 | 8.25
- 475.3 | 8.74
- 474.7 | 10.3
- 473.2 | 6.28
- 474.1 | 8.89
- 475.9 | 8.98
